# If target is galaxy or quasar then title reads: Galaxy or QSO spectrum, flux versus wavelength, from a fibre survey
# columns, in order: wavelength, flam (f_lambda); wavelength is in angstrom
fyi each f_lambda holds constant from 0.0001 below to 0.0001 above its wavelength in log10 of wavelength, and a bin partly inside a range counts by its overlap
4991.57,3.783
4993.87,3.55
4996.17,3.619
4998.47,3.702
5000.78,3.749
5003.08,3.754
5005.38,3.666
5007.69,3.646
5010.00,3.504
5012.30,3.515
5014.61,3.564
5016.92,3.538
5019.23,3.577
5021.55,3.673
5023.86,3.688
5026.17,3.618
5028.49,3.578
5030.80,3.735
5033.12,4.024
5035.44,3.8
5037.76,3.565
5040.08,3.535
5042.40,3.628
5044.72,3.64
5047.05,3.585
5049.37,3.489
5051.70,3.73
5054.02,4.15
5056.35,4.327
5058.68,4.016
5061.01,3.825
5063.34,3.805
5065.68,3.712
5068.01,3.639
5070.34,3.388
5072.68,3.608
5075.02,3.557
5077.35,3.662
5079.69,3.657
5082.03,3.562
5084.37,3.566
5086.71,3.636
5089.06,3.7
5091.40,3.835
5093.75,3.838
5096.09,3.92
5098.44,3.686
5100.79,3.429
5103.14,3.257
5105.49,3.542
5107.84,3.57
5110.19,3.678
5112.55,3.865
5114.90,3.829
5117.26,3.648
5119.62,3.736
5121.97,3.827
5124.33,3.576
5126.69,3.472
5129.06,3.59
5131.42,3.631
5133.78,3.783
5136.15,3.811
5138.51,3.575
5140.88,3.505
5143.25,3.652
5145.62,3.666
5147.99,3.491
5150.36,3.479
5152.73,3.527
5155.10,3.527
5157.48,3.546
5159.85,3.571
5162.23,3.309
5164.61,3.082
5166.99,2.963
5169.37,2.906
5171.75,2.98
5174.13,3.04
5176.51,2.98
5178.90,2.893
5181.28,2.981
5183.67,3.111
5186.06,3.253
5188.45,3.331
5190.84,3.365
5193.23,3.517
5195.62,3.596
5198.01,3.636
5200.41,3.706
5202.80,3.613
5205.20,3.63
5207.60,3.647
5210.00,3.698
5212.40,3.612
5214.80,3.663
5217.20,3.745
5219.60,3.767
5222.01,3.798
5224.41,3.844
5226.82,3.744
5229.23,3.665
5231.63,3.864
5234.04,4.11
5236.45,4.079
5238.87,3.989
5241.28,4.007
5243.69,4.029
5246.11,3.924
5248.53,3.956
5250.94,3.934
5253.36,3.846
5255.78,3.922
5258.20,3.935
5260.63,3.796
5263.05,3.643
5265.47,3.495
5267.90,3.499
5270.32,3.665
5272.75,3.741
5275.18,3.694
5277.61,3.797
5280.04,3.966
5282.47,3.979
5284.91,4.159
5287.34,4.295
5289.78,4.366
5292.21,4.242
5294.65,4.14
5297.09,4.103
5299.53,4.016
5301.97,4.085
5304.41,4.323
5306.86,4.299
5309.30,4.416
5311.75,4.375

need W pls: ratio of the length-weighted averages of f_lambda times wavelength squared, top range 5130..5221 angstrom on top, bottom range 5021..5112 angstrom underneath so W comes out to 0.97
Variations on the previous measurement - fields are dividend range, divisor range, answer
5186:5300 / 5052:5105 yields 1.10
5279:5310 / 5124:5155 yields 1.23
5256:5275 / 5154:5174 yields 1.19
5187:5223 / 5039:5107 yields 1.03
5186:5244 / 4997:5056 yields 1.09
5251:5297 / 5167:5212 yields 1.21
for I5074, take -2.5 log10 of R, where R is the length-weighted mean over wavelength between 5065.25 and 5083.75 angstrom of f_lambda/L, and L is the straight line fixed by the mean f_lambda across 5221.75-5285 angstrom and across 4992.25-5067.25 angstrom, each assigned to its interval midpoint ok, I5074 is 0.04 mag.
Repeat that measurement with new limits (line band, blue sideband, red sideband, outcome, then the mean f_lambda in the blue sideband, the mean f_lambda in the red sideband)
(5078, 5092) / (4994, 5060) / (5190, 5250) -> 0.02 mag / 3.7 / 3.77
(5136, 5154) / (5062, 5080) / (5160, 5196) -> -0.09 mag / 3.63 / 3.16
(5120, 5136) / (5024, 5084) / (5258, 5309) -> 0.04 mag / 3.71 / 3.97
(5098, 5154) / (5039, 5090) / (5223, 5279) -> 0.04 mag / 3.7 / 3.83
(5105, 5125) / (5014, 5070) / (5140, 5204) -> -0.06 mag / 3.72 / 3.34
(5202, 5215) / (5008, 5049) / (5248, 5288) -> 0.04 mag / 3.63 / 3.83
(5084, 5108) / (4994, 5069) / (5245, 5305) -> 0.04 mag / 3.7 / 3.94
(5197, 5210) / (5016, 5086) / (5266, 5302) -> 0.07 mag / 3.7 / 3.97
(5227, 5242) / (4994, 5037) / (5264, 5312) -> 0.00 mag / 3.66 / 4.02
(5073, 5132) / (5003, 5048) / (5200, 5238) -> 0.01 mag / 3.64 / 3.76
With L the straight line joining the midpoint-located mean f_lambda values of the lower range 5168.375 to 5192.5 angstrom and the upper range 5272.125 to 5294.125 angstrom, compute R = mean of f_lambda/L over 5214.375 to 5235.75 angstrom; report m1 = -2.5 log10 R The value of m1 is -0.09 mag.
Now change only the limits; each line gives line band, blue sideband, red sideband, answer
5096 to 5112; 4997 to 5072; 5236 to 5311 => 0.06 mag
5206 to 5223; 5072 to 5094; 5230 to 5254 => 0.06 mag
